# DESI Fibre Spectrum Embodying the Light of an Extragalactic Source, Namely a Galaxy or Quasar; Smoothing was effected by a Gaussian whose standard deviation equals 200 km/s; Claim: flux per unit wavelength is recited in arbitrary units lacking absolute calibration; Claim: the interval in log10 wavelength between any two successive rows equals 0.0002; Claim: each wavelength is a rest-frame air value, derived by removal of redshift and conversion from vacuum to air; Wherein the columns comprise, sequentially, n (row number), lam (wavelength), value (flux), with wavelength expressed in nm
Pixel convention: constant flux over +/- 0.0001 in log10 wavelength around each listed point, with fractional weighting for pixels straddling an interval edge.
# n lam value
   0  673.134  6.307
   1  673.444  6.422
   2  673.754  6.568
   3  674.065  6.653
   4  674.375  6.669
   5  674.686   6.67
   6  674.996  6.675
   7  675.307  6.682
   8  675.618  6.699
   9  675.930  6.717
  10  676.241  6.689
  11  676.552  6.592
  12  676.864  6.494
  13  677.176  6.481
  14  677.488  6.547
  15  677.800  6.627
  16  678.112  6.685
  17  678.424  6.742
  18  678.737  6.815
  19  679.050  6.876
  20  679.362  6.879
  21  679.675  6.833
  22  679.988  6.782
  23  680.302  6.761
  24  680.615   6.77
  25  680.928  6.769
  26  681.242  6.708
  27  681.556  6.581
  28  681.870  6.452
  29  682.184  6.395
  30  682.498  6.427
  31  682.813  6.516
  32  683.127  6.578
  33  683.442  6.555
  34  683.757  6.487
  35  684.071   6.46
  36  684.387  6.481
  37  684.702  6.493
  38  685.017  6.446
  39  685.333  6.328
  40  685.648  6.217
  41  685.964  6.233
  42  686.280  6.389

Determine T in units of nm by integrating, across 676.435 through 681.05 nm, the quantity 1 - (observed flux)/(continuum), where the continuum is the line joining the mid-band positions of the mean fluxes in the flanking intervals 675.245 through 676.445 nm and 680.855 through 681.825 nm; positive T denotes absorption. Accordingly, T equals -0.029 nm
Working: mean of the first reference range 6.69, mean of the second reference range 6.65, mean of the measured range 6.71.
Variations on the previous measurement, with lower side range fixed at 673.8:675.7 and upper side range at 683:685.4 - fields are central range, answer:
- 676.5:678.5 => 0.01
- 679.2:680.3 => -0.04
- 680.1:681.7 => -0.04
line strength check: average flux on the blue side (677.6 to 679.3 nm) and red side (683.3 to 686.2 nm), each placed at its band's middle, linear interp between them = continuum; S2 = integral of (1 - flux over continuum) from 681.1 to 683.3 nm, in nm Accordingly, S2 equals 0.01 nm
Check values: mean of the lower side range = 6.75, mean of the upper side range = 6.41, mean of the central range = 6.52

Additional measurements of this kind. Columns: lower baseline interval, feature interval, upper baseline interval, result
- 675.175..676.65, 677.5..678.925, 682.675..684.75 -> -0.02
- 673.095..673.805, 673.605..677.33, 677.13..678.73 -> -0.06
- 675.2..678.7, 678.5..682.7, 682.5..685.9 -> -0.10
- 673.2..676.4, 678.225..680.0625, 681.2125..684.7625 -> -0.07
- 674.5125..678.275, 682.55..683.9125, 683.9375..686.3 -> -0.02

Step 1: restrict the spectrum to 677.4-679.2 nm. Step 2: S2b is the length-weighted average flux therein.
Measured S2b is 6.72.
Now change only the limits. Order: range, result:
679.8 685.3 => 6.56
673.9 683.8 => 6.65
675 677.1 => 6.64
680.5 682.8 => 6.58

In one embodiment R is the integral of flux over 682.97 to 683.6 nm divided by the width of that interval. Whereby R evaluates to 6.56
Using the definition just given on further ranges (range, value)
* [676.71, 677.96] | 6.54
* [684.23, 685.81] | 6.4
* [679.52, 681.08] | 6.78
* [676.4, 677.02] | 6.54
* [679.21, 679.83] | 6.86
